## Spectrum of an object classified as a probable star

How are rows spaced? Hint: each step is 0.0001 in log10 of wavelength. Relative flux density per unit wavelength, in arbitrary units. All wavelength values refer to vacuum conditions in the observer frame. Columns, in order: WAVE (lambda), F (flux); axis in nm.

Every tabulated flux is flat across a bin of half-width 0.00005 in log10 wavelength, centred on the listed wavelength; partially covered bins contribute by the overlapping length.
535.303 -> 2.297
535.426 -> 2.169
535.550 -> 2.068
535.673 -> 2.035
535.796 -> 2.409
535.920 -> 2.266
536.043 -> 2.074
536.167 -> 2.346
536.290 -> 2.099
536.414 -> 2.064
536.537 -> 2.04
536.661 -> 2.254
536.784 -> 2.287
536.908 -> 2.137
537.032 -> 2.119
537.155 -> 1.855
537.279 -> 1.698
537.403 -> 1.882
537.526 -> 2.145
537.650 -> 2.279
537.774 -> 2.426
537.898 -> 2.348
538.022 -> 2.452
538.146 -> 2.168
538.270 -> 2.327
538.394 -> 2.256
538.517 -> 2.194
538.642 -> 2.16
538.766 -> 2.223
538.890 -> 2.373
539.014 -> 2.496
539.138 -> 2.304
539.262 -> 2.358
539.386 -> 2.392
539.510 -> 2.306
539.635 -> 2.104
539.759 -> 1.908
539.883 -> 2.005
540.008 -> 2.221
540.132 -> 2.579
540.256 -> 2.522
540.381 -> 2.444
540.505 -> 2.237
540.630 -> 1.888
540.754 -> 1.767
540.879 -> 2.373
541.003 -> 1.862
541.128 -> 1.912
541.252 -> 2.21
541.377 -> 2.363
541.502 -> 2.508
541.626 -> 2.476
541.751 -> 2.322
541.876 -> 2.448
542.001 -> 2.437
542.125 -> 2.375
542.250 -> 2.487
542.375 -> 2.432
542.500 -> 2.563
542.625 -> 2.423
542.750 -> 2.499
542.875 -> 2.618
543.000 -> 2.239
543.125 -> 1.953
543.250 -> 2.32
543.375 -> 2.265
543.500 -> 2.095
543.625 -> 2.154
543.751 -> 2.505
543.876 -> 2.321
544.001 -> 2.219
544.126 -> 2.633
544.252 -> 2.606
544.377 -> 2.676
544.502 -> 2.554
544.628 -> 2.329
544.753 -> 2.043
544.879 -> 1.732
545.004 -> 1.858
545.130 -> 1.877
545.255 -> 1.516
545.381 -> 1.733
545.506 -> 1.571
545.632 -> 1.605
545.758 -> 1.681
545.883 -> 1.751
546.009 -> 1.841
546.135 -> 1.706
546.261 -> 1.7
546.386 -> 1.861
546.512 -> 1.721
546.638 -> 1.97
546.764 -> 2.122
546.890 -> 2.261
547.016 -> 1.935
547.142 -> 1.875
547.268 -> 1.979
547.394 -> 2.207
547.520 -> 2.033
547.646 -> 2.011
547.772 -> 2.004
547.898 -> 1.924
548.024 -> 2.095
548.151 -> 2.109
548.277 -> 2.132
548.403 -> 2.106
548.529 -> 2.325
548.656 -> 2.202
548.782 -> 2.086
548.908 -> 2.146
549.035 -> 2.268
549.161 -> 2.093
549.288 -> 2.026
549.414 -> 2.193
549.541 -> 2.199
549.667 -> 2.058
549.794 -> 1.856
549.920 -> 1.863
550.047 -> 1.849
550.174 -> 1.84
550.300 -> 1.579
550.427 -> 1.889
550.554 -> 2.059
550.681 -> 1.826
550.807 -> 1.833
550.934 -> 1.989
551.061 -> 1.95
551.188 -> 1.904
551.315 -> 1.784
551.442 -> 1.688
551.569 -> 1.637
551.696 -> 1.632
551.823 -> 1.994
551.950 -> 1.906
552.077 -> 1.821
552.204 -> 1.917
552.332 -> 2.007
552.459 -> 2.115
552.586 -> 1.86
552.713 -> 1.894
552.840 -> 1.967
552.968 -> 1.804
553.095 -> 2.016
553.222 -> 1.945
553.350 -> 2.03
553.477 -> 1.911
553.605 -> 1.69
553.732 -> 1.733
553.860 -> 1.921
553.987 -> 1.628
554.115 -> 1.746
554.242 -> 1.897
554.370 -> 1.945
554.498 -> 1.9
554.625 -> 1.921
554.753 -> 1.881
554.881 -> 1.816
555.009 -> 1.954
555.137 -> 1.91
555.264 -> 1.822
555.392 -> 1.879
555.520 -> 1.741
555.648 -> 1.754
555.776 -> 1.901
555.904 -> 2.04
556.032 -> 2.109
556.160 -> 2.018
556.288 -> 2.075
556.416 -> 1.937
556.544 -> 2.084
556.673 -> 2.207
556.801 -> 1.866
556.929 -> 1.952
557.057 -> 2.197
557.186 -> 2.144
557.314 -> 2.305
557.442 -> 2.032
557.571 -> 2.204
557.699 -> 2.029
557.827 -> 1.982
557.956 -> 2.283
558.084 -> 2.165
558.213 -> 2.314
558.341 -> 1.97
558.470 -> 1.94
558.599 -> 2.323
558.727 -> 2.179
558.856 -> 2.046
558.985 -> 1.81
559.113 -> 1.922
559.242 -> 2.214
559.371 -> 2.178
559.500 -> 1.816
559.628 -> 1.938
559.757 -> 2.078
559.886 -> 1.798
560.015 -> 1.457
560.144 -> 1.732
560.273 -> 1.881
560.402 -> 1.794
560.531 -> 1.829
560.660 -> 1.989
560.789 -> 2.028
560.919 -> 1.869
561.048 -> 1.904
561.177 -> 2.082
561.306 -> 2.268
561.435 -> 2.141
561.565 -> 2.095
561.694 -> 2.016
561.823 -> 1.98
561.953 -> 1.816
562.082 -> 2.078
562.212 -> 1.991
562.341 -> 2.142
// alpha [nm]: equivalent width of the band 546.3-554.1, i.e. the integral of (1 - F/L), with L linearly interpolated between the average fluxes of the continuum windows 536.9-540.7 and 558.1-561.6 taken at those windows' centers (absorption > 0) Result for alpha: 0.53 nm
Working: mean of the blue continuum 2.22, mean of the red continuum 1.99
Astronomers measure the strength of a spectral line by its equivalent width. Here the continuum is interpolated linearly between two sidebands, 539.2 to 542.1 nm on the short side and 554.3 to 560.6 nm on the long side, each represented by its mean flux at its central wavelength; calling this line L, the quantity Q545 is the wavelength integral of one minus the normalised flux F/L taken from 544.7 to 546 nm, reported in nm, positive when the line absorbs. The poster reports 0.26 nm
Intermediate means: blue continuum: 2.25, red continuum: 1.99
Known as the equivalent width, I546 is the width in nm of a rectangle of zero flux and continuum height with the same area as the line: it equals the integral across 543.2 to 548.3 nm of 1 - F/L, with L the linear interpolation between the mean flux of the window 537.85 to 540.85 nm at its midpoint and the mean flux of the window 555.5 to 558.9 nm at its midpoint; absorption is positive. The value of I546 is 0.35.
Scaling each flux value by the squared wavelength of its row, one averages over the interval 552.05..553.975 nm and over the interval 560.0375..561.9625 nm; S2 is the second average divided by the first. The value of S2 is 1.06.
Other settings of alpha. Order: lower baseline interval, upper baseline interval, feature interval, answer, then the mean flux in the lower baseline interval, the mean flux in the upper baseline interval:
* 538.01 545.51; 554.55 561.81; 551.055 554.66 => 0.37 nm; 2.25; 2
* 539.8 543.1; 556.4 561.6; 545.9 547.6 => 0.22 nm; 2.31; 2.02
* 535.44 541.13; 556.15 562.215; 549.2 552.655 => 0.31 nm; 2.19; 2.02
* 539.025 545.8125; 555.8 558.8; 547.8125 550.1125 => 0.09 nm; 2.22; 2.1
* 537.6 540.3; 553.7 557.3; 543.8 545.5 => 0.02 nm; 2.29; 1.93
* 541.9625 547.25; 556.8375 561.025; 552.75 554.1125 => 0.13 nm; 2.12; 2.01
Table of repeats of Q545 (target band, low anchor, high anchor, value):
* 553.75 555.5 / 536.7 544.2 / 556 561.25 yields 0.18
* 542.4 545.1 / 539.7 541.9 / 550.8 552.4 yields -0.24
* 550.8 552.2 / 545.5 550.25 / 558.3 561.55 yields 0.10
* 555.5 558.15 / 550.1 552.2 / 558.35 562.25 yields -0.18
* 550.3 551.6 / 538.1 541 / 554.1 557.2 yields 0.12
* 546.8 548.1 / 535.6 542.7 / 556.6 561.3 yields 0.07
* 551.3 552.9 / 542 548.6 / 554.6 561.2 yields 0.14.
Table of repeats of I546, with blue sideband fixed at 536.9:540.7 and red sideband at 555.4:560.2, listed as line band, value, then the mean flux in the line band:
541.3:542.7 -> -0.161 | 2.44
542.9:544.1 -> -0.047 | 2.26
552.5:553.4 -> 0.059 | 1.93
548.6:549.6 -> -0.019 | 2.15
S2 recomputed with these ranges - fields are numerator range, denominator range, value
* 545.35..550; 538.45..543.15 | 0.89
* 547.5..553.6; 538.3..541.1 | 0.92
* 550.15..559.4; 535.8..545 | 0.91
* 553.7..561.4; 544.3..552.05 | 1.05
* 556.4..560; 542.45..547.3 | 1.04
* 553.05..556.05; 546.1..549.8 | 0.94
